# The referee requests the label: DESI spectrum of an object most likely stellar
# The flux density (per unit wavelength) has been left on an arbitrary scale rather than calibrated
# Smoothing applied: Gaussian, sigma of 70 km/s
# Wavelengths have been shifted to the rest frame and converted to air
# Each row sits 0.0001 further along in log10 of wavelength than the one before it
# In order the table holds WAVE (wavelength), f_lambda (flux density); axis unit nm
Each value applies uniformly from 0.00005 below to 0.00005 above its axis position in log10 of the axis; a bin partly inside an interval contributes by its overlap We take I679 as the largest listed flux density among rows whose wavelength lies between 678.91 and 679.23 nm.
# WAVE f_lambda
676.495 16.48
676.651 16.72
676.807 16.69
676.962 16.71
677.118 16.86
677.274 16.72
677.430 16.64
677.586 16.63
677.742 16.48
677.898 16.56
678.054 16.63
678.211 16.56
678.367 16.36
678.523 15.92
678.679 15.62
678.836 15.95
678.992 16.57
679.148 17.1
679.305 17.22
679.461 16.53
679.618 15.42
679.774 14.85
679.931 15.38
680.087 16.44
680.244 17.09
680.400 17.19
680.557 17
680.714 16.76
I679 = 17.1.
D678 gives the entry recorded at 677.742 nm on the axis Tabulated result 16.48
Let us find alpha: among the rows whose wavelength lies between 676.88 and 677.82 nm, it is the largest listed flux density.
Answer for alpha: 16.86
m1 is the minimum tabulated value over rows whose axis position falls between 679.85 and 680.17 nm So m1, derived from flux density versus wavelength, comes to 15.38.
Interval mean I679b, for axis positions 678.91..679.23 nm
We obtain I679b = 16.8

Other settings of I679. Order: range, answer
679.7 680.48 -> 17.19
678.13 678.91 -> 16.56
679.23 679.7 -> 17.22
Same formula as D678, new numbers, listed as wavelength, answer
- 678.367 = 16.36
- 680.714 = 16.76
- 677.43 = 16.64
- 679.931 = 15.38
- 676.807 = 16.69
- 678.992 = 16.57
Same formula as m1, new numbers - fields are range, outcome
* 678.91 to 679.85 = 14.85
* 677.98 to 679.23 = 15.62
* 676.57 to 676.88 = 16.69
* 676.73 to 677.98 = 16.48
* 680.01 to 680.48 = 16.44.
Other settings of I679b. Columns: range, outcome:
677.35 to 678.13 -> 16.6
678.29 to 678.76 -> 16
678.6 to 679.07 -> 16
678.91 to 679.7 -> 16.6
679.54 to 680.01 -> 15.2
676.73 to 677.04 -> 16.7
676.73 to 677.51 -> 16.7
